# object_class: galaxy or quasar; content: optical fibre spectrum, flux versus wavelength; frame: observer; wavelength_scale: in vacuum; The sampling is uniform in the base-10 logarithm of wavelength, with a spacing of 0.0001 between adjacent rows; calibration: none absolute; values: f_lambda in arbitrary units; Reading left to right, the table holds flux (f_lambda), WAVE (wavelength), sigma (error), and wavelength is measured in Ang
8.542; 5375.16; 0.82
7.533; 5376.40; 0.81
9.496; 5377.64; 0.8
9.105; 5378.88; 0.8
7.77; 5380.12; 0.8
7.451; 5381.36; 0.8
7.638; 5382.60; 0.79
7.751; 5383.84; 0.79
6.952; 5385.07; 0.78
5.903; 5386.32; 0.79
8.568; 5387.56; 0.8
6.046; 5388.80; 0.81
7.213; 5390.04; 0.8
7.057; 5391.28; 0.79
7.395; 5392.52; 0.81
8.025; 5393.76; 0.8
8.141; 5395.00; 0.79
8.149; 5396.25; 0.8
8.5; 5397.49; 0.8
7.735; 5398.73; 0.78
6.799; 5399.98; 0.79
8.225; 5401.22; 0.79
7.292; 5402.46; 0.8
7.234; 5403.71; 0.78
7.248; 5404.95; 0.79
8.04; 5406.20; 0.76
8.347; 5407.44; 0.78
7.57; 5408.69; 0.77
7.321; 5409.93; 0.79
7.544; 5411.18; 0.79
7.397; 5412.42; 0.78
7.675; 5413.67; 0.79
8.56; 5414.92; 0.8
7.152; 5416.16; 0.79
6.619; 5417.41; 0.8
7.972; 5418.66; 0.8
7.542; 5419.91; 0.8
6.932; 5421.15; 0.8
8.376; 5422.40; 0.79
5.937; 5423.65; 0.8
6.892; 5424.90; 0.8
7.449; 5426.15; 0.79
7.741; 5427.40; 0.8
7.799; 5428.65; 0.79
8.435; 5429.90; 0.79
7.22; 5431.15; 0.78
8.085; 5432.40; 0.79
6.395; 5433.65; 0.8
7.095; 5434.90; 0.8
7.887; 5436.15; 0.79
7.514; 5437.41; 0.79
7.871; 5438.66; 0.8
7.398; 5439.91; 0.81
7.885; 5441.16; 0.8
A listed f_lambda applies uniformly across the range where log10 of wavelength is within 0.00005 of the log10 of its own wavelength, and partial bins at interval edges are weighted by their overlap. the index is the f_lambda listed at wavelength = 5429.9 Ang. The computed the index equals 8.435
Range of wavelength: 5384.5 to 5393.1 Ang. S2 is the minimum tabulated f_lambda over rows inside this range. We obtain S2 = 5.903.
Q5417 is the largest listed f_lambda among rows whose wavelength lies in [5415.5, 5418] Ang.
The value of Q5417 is 7.152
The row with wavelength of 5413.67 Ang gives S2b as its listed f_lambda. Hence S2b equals 7.675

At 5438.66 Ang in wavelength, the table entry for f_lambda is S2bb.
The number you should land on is 7.871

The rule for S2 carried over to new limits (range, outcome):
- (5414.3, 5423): 6.619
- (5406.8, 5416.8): 7.152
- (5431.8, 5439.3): 6.395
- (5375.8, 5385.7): 6.952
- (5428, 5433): 7.22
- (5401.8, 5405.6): 7.234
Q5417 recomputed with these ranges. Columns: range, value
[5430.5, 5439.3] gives 8.085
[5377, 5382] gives 9.496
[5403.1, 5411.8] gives 8.347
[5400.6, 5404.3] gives 8.225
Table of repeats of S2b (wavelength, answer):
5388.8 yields 6.046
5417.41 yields 6.619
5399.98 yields 6.799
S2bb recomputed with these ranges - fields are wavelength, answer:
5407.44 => 8.347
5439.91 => 7.398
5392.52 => 7.395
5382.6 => 7.638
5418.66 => 7.972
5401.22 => 8.225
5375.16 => 8.542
